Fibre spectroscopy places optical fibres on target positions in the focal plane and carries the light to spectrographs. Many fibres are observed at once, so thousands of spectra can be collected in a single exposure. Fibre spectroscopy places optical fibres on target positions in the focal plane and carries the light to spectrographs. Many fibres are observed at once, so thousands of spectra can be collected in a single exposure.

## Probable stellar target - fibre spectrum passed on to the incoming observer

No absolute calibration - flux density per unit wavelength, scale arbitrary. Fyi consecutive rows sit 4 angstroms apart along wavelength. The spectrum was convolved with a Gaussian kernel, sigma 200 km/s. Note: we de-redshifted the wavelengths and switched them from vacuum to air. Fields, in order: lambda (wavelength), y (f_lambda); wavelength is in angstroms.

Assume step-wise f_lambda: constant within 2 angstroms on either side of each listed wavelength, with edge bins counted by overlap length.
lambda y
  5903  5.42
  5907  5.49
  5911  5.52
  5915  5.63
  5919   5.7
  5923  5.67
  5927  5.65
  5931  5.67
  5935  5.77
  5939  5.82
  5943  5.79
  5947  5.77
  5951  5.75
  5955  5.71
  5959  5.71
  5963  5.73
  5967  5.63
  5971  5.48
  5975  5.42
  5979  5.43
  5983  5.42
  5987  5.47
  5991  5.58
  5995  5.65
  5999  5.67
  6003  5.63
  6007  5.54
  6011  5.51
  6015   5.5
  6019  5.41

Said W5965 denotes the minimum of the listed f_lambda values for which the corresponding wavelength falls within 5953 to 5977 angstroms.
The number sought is 5.42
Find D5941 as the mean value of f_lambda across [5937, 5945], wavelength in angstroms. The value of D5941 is 5.8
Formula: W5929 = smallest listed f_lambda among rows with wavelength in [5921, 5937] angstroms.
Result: 5.65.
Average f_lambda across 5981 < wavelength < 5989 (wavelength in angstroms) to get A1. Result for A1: 5.45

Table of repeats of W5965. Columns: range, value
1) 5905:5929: 5.49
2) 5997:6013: 5.51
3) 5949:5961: 5.71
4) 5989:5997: 5.58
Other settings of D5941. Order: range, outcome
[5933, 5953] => 5.78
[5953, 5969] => 5.7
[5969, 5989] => 5.44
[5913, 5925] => 5.67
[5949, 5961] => 5.72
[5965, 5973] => 5.55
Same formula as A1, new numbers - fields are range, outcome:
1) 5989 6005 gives 5.63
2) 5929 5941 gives 5.75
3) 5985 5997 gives 5.57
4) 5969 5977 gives 5.45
